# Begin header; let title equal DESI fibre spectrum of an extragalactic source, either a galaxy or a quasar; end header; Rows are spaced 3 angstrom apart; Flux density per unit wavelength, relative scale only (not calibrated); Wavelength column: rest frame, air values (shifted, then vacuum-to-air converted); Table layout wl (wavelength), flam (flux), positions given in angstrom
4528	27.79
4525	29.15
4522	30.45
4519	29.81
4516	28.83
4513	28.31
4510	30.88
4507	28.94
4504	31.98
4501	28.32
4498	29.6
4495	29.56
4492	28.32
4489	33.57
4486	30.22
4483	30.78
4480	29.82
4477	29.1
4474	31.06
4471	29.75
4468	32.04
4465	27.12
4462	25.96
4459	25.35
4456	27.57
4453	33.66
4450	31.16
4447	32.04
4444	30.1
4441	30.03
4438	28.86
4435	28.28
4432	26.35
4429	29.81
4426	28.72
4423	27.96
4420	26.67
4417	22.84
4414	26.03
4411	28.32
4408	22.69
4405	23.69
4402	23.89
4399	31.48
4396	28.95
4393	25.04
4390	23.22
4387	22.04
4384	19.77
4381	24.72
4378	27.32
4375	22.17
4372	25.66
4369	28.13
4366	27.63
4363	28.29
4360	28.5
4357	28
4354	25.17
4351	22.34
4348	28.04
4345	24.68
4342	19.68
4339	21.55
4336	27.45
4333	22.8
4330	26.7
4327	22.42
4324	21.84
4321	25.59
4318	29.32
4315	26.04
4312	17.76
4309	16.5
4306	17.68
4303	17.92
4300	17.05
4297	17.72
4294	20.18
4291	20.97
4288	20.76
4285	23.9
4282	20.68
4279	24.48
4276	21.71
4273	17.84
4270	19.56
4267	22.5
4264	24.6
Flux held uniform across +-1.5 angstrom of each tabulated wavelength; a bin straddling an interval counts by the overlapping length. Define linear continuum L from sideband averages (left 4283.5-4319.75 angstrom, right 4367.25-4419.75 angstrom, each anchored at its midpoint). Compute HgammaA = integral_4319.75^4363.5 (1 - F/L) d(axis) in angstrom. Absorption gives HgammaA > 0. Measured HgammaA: -4.4 angstrom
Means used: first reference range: 20.5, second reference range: 25.1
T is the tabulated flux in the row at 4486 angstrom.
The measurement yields 30.22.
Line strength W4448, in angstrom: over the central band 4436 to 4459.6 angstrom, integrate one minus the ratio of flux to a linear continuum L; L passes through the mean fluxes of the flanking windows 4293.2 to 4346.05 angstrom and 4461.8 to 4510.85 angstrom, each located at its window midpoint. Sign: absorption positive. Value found -1.6 angstrom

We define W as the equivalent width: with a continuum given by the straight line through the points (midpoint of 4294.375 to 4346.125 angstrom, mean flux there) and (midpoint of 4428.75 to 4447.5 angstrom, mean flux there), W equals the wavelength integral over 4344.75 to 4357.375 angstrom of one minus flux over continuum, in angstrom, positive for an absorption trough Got -0.9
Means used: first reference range 21.9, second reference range 29.2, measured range 25.5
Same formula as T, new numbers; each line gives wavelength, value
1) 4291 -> 20.97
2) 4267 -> 22.5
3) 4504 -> 31.98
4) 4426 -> 28.72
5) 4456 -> 27.57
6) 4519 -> 29.81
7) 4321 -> 25.59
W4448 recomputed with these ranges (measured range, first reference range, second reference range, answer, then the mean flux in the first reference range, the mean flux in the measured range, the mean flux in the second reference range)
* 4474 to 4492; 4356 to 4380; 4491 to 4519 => -0.9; 26.9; 30.5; 29.5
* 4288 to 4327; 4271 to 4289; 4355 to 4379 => 4.2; 21.5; 20.8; 26.9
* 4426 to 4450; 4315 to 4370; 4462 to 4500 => -0.8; 25.4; 29.4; 29.9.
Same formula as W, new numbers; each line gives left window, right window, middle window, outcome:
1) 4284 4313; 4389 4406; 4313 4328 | -3.2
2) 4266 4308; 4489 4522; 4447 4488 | -2.4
